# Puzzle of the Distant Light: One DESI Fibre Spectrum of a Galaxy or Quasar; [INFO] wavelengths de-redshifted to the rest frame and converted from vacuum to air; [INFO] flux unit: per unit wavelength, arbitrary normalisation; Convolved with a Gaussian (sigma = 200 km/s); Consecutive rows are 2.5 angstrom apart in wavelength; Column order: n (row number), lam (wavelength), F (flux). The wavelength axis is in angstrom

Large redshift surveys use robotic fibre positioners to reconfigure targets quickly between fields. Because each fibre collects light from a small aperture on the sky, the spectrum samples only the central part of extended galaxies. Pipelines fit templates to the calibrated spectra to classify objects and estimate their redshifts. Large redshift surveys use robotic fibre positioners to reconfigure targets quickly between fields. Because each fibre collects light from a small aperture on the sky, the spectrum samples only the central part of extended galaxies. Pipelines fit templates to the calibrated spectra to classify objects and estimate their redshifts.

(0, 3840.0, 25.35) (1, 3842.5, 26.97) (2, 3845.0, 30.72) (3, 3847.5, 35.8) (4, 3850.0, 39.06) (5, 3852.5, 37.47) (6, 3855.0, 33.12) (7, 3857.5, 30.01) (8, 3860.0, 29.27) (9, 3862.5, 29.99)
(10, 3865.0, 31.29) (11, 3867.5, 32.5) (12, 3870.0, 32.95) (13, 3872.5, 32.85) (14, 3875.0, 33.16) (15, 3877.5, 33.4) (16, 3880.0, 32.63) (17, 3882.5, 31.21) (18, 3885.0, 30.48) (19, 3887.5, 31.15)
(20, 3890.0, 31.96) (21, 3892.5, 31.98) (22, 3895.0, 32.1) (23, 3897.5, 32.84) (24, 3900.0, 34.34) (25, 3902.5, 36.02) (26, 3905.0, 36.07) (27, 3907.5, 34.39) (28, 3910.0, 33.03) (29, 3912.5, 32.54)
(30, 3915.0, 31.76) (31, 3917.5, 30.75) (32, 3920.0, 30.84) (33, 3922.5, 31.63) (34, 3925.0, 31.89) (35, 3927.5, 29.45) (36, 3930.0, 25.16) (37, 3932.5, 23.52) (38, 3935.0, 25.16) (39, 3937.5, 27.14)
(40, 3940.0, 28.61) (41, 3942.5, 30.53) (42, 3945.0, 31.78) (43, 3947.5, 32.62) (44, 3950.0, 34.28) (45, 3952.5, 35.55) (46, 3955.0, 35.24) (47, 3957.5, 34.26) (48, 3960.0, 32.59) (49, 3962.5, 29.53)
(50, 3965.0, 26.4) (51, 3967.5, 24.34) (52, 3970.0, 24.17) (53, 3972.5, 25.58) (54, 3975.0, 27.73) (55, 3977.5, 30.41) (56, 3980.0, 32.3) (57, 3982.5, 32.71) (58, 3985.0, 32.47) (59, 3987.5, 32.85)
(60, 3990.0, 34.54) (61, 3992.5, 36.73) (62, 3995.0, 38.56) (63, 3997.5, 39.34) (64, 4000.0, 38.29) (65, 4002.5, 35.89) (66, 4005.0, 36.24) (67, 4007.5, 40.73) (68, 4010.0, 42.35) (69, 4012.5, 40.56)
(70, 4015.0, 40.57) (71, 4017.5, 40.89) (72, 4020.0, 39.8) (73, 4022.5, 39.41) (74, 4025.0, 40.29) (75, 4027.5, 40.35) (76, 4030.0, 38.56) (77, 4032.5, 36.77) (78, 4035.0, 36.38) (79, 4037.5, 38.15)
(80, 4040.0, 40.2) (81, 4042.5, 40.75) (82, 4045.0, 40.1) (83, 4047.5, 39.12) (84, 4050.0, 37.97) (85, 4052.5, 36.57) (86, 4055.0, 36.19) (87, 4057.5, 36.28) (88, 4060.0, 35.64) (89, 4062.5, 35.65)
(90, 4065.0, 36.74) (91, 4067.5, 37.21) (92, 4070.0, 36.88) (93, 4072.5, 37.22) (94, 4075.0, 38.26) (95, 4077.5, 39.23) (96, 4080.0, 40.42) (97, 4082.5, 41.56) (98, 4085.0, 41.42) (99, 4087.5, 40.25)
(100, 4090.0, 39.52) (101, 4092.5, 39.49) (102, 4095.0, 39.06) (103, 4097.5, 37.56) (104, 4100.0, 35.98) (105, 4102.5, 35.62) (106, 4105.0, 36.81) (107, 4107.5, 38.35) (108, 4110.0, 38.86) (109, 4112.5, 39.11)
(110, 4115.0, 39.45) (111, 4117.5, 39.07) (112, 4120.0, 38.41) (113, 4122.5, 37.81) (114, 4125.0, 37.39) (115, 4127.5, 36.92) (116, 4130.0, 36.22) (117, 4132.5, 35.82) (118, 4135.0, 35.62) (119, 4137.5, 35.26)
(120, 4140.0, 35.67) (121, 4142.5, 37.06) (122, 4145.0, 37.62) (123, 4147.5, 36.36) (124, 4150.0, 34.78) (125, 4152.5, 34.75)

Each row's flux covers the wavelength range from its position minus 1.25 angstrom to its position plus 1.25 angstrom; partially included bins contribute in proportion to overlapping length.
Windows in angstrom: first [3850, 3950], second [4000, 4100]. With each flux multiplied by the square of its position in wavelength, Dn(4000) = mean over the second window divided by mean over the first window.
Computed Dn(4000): 1.32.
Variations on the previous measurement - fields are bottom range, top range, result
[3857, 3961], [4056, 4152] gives 1.31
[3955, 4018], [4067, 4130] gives 1.20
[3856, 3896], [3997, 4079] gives 1.32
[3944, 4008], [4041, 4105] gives 1.22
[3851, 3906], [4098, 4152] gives 1.28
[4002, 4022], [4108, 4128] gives 1.02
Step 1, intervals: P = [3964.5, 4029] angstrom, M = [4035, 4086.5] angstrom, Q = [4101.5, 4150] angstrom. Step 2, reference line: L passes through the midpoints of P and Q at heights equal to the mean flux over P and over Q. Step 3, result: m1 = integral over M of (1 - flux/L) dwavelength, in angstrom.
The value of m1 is -2.89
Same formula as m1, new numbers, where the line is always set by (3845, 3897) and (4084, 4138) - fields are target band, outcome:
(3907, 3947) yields 4.7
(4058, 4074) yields 0.2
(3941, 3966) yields 1.5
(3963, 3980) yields 3.8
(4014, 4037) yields -2.0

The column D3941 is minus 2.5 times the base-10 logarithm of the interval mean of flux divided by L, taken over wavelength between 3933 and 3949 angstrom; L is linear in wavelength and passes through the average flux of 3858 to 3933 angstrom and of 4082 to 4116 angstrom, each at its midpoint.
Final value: 0.15 mag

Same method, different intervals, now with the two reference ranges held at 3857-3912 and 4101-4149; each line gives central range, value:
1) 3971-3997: 0.06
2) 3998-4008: -0.09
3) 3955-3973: 0.18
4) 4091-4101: -0.04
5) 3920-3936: 0.19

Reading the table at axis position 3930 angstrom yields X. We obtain 25.16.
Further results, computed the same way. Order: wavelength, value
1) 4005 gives 36.24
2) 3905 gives 36.07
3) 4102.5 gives 35.62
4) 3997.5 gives 39.34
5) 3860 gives 29.27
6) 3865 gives 31.29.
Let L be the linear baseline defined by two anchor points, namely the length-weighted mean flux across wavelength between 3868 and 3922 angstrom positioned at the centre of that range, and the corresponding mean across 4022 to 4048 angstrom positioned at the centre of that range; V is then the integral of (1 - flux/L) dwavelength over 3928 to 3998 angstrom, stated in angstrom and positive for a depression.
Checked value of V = 9.9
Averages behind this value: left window 32.7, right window 39.1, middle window 30.8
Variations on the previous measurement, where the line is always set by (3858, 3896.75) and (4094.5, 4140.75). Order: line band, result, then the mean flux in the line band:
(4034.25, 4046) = -1.2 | 39.2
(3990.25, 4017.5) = -3.3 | 38.9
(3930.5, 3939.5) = 2.1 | 25.5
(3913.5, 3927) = 0.6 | 31.3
